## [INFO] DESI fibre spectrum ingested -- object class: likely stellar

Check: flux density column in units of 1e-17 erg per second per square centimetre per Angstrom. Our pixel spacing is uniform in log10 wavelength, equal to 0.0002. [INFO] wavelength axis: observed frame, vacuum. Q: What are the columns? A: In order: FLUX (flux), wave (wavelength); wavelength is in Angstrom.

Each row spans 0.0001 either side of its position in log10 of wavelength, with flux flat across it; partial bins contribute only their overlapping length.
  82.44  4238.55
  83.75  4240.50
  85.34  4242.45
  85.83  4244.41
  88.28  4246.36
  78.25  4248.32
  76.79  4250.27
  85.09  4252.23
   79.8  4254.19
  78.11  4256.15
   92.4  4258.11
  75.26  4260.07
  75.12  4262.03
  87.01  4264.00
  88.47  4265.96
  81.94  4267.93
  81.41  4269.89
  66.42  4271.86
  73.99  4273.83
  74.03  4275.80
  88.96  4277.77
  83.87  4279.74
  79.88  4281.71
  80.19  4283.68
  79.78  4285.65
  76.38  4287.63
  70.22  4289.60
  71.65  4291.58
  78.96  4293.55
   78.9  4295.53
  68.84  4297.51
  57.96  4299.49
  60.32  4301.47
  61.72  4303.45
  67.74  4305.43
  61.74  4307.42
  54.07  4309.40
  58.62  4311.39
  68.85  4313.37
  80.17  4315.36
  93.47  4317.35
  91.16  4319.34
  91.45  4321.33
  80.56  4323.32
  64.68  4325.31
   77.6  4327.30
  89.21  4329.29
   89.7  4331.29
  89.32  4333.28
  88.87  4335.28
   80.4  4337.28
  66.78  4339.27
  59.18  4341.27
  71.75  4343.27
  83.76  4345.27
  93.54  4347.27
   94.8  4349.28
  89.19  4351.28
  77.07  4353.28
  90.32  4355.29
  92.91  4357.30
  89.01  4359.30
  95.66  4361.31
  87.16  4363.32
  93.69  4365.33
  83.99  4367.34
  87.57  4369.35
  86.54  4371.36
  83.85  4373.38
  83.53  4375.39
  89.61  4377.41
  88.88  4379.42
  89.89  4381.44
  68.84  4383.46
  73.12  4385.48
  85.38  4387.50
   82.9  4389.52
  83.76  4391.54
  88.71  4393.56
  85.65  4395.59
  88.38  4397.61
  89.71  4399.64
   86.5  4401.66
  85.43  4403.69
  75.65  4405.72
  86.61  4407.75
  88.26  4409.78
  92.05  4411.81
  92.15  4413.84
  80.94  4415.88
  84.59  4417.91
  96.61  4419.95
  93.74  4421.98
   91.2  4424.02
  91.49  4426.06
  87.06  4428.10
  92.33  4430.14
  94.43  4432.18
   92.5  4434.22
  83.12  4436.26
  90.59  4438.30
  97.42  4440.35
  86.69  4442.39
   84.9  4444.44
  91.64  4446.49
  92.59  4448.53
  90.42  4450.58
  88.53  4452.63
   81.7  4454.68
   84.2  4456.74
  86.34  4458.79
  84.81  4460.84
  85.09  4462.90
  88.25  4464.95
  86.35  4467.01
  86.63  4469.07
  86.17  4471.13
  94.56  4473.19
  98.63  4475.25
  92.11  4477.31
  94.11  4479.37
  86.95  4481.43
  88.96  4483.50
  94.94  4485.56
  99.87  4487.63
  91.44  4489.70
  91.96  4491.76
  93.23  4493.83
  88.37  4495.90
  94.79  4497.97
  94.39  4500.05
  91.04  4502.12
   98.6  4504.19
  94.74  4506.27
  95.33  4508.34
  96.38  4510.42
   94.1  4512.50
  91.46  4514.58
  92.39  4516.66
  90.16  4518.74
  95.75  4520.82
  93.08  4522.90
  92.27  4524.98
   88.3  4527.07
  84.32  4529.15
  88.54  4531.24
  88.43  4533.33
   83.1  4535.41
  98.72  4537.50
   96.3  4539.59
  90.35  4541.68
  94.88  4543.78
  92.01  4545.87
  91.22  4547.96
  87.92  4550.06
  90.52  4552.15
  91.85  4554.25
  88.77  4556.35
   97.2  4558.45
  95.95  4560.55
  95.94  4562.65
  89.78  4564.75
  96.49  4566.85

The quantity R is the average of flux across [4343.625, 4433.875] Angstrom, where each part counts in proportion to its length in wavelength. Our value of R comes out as 87.3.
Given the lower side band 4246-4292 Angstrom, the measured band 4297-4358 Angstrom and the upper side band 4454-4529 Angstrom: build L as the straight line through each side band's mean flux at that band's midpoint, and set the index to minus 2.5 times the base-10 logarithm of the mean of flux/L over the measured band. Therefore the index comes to 0.07 mag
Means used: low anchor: 79.7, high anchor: 91.3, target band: 77.3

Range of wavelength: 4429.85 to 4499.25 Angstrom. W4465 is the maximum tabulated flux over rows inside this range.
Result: 99.87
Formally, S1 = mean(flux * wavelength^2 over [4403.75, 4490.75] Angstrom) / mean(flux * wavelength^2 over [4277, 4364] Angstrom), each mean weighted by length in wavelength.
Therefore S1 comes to 1.2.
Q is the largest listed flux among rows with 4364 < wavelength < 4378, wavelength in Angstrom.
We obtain 93.69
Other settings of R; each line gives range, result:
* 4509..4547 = 91.7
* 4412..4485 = 89.4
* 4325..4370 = 84.5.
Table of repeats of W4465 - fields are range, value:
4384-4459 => 97.42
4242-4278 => 92.4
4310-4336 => 93.47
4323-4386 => 95.66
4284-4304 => 79.78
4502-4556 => 98.72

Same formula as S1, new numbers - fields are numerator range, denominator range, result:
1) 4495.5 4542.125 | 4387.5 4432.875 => 1.10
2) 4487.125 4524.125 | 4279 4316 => 1.46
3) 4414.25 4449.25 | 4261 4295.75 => 1.23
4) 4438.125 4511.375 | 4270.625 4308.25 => 1.36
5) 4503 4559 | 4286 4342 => 1.36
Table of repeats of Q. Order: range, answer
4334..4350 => 94.8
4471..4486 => 98.63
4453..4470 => 88.25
